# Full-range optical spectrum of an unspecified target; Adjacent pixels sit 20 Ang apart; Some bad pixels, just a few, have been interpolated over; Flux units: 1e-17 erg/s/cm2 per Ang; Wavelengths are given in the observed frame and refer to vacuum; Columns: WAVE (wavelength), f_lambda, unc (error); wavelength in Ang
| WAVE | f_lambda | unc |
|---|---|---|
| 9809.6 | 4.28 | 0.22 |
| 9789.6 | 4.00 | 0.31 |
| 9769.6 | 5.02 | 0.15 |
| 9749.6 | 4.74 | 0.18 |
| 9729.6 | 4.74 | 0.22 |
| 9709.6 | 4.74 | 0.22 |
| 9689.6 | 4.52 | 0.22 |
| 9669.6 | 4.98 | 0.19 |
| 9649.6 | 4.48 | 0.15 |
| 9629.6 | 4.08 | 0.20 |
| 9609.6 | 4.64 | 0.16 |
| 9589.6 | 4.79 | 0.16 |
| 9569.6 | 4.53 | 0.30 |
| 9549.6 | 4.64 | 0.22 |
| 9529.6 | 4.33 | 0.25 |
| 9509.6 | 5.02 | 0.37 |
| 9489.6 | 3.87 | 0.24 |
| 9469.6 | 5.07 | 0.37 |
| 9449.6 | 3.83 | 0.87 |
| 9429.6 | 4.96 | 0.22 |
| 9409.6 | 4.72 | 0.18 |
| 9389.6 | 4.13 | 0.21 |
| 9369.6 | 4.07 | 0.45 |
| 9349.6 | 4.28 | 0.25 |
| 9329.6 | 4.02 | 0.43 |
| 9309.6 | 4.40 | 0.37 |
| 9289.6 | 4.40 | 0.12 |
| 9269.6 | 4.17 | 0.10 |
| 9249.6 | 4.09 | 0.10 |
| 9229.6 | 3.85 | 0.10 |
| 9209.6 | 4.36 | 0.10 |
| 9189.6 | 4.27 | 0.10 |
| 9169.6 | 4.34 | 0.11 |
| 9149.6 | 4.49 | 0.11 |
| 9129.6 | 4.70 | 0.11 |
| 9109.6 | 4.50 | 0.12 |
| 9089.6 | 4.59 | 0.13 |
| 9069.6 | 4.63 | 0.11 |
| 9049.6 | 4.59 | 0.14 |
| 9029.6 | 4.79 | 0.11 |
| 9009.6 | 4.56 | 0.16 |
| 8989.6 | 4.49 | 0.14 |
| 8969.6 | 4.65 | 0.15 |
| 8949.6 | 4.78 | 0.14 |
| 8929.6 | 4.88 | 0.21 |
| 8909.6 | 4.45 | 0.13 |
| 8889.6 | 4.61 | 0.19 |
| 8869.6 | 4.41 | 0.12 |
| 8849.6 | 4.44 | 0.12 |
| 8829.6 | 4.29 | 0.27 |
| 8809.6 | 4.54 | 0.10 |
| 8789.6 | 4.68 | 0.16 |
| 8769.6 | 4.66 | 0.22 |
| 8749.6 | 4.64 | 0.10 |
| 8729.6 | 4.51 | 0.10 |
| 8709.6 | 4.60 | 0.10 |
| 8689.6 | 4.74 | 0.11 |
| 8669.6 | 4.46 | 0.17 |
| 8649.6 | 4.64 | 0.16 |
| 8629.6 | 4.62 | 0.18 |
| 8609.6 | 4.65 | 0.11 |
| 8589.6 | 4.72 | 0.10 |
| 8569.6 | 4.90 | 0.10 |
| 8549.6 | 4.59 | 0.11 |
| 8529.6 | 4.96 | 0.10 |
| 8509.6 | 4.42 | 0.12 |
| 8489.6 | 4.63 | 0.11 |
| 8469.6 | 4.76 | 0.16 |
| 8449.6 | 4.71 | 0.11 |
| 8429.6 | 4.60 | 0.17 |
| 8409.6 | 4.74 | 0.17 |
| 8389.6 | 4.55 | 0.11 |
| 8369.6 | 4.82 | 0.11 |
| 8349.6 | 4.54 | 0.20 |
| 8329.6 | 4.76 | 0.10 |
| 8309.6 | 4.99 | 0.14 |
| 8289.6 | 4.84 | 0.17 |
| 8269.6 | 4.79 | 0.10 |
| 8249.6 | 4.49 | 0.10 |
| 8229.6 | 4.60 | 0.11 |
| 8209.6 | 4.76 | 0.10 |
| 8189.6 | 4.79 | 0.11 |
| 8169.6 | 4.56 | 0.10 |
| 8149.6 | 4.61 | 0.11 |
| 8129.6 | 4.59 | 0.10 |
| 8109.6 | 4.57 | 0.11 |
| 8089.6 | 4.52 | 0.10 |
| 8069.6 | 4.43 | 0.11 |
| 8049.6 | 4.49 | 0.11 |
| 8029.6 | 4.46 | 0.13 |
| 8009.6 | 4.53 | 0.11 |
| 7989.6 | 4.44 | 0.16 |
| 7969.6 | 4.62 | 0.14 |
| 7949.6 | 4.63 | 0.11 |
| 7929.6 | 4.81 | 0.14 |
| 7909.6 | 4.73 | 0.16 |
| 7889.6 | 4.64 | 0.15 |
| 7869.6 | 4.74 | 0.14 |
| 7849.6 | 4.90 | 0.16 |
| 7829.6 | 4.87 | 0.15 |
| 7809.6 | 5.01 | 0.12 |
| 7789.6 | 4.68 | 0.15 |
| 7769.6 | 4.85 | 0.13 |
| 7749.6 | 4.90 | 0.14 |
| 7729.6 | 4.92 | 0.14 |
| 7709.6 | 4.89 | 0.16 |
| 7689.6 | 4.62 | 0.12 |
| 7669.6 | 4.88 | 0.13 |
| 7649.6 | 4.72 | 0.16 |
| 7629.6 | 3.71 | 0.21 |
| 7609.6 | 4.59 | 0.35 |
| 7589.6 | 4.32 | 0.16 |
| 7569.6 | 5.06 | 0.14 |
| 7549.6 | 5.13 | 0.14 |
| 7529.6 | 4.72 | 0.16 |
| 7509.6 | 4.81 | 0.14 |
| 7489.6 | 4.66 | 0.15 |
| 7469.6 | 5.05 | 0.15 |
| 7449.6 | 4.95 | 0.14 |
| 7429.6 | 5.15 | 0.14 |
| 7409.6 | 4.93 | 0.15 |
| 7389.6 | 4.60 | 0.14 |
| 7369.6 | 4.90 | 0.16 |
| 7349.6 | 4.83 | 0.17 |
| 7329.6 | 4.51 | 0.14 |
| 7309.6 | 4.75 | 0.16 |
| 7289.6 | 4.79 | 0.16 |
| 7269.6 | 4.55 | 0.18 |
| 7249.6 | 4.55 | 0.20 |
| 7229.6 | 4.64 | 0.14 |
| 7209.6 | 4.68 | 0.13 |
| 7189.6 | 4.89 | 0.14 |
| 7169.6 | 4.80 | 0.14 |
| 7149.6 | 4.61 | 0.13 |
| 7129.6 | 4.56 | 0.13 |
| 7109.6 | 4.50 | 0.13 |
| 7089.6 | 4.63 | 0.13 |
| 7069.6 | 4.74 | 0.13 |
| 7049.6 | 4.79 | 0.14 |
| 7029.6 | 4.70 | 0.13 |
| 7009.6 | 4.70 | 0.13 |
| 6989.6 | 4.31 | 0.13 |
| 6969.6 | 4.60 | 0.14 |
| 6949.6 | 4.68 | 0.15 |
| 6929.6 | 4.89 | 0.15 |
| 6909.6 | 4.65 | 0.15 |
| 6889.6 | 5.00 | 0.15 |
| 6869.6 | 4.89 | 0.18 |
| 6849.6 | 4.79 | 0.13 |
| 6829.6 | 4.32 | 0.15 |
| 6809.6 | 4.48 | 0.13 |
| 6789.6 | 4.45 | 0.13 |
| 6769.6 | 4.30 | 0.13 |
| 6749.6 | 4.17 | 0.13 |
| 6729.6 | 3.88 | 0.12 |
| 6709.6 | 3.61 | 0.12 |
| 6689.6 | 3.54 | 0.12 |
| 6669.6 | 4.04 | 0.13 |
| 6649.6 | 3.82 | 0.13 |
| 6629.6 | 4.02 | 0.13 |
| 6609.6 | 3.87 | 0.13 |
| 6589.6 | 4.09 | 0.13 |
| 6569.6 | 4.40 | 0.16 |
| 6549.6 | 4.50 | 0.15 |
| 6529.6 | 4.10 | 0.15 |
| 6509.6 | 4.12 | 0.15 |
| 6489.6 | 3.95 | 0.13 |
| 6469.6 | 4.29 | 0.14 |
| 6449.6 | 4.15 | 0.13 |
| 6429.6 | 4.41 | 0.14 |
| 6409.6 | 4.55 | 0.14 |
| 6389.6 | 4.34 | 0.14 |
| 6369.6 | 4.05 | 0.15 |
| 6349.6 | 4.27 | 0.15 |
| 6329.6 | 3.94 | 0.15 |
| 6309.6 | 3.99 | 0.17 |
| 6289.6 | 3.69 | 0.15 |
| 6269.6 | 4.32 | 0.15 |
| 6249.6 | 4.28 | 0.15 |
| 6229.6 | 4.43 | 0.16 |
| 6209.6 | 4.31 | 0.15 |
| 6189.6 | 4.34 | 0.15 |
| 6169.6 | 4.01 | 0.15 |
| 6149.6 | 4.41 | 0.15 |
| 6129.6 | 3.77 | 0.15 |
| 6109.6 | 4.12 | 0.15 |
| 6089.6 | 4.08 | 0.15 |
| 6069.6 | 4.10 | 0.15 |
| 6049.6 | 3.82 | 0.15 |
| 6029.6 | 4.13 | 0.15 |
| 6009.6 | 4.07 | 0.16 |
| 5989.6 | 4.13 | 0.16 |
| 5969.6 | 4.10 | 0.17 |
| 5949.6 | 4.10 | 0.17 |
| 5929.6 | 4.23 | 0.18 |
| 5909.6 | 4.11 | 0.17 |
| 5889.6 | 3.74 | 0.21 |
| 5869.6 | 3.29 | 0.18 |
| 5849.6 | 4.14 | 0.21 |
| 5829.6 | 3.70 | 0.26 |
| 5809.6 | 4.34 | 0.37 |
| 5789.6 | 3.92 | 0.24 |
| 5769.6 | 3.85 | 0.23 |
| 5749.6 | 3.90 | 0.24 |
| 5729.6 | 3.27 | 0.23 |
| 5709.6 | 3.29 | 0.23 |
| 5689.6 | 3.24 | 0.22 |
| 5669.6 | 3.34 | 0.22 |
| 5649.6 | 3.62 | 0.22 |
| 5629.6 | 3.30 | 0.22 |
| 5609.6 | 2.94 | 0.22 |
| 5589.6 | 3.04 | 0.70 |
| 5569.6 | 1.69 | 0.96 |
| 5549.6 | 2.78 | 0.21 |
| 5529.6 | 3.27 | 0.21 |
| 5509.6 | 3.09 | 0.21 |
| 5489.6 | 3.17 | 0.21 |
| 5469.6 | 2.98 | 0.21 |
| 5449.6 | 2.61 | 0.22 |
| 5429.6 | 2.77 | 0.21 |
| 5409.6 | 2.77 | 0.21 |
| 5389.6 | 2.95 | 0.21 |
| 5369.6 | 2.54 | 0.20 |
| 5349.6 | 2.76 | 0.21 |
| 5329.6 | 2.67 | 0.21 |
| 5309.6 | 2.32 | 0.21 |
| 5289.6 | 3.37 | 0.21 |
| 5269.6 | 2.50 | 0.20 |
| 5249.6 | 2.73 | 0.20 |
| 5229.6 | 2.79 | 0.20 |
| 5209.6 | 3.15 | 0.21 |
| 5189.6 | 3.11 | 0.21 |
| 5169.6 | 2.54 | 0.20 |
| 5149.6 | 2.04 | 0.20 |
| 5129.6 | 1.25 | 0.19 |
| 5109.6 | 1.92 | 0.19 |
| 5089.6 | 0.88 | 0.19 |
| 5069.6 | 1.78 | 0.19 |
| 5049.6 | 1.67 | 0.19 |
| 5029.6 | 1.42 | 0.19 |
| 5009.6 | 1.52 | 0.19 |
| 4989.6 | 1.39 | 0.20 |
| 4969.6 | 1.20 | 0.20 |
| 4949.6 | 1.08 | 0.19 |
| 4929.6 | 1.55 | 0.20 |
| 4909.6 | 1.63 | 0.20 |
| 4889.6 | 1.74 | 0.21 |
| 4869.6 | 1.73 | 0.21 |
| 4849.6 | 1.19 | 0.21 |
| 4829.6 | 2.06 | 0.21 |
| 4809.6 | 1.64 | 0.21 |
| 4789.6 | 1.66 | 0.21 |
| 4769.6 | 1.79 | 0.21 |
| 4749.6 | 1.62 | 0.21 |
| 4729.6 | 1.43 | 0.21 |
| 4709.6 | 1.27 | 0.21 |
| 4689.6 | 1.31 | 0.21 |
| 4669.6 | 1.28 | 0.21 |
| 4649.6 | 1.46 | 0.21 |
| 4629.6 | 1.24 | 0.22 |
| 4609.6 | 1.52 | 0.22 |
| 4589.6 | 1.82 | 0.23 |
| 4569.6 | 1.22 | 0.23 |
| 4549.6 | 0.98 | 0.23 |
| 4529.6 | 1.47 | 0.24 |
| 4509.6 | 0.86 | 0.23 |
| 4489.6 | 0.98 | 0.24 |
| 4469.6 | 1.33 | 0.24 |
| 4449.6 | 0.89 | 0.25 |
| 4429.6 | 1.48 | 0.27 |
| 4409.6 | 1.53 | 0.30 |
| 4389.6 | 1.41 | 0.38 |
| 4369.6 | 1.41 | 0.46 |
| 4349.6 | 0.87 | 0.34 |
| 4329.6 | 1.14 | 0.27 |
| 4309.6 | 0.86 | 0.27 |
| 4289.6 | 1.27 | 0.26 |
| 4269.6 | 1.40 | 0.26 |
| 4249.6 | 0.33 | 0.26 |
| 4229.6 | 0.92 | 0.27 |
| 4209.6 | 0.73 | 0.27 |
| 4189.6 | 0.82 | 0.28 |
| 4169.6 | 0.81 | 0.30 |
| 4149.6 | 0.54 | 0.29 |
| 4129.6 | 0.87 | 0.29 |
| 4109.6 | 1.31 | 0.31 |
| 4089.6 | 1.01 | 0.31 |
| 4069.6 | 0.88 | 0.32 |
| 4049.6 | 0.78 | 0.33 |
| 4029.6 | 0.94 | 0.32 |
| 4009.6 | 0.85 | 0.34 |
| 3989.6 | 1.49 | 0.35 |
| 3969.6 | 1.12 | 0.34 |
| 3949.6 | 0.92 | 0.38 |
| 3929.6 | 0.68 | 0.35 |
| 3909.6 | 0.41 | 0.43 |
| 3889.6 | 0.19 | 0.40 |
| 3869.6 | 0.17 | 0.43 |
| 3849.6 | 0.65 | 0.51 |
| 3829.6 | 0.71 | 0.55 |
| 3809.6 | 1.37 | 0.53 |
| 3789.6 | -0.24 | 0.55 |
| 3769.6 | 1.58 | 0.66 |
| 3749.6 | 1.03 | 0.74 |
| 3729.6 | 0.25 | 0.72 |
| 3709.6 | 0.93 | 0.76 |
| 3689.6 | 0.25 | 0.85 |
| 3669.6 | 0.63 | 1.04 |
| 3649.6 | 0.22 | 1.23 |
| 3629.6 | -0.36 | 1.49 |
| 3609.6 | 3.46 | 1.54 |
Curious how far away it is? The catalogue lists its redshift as 0.294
